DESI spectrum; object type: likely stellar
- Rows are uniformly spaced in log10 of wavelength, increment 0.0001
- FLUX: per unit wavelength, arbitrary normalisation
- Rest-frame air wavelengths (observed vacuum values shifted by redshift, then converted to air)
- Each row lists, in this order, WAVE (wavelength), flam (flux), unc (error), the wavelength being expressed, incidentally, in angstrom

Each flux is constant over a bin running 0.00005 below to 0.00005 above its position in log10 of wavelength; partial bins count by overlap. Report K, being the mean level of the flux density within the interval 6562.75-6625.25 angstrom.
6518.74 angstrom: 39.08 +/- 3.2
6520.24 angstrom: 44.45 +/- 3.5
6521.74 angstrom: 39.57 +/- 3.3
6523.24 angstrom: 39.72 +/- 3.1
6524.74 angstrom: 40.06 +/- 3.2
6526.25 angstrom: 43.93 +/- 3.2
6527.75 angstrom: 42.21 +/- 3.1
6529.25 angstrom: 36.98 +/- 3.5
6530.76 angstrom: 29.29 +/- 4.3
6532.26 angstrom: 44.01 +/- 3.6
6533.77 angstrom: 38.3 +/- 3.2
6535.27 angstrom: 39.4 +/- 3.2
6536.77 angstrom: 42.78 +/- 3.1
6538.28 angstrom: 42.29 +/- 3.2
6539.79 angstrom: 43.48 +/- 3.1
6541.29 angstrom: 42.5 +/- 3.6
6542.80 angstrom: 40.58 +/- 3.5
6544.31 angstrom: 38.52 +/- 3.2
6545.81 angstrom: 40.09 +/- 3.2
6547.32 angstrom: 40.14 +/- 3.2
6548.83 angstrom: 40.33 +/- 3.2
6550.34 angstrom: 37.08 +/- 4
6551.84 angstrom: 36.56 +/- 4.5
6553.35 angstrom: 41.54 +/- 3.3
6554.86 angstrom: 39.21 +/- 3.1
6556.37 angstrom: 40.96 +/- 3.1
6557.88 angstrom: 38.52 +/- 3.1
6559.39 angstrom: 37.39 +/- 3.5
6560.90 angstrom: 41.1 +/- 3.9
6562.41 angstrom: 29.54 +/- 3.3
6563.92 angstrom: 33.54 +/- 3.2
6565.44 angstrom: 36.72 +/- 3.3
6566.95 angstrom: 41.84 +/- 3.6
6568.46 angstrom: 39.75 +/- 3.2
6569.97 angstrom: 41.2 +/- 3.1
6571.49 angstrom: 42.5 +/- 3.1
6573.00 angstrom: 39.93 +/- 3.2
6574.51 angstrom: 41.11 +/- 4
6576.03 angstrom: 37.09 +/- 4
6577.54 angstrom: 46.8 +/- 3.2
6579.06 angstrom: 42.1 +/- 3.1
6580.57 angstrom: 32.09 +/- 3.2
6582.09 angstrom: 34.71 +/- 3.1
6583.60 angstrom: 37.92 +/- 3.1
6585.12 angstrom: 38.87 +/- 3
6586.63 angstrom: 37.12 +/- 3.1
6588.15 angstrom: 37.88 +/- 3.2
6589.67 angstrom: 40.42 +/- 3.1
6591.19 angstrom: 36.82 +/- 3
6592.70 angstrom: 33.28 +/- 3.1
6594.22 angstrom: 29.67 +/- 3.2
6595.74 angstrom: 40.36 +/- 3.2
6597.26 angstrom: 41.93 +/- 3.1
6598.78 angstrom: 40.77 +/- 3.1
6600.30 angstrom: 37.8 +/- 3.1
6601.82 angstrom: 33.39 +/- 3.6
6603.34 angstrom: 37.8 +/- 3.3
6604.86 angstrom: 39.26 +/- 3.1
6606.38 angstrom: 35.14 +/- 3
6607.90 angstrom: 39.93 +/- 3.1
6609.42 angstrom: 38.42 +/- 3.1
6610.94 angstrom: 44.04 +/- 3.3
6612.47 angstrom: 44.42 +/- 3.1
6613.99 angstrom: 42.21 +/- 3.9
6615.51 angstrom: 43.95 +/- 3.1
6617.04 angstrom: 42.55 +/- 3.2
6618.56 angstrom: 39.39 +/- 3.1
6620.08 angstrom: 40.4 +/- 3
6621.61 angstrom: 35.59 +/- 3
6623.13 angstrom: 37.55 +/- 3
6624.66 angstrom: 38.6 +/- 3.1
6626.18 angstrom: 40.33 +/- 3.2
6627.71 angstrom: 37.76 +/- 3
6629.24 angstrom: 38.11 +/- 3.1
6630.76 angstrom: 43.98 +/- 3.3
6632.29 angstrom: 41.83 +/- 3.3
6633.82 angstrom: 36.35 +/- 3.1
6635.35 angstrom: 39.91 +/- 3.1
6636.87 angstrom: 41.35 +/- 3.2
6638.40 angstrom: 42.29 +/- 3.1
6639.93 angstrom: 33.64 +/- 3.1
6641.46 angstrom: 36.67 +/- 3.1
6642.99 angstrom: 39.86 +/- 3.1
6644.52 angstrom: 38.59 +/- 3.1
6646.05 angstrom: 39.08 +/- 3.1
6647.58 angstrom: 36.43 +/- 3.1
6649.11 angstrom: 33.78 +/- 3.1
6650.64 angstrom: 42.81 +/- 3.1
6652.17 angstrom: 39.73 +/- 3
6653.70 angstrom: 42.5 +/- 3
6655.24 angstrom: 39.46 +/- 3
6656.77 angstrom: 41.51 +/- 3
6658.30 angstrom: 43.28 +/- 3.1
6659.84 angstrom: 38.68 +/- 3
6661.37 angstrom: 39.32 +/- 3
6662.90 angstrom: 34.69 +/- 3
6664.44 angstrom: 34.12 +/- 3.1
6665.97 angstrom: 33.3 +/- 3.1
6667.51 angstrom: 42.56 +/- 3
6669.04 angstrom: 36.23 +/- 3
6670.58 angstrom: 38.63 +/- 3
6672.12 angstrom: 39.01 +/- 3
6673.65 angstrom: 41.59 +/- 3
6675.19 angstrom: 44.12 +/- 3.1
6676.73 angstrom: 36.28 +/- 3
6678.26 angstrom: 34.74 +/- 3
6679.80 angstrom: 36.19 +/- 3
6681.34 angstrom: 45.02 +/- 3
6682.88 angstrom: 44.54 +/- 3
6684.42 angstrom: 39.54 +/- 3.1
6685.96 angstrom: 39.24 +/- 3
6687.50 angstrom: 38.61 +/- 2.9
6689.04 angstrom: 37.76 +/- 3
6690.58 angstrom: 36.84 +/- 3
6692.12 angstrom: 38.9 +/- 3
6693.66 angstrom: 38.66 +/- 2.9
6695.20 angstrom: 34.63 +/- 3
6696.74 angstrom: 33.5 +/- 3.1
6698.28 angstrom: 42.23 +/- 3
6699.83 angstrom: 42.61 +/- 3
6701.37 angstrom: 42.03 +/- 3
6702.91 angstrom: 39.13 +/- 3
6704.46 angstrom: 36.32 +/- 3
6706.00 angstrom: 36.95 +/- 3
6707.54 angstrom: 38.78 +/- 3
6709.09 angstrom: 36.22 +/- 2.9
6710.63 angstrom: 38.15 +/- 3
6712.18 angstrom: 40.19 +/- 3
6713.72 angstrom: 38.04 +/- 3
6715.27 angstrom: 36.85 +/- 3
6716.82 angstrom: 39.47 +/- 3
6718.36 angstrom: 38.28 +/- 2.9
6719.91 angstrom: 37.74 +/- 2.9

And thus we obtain 38.8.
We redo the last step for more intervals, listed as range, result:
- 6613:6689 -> 39.3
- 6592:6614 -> 38.4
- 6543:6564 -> 38.4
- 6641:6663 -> 39.3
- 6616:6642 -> 39.3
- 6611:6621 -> 42.2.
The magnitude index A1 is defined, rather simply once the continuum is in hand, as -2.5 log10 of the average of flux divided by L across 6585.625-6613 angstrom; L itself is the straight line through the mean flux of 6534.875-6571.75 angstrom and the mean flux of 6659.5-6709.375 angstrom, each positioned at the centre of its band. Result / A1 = 0.03 mag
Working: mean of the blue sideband 39.5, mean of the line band 38.2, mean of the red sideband 38.5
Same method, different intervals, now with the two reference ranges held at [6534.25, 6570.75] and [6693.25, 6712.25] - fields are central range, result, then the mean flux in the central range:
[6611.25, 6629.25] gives -0.04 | 40.2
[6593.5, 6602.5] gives 0.05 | 37.4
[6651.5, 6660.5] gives -0.06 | 40.9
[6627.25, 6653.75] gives -0.01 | 39.1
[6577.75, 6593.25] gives 0.05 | 37.5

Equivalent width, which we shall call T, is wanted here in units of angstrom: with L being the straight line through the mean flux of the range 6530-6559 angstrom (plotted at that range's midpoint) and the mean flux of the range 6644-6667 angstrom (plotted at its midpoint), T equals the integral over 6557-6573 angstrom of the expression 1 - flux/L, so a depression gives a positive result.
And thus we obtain 0.5 angstrom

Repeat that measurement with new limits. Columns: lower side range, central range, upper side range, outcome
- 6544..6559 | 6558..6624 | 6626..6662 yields 1.1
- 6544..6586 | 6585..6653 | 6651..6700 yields 0.0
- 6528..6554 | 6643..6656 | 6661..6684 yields -0.1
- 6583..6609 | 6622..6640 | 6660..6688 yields -0.6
